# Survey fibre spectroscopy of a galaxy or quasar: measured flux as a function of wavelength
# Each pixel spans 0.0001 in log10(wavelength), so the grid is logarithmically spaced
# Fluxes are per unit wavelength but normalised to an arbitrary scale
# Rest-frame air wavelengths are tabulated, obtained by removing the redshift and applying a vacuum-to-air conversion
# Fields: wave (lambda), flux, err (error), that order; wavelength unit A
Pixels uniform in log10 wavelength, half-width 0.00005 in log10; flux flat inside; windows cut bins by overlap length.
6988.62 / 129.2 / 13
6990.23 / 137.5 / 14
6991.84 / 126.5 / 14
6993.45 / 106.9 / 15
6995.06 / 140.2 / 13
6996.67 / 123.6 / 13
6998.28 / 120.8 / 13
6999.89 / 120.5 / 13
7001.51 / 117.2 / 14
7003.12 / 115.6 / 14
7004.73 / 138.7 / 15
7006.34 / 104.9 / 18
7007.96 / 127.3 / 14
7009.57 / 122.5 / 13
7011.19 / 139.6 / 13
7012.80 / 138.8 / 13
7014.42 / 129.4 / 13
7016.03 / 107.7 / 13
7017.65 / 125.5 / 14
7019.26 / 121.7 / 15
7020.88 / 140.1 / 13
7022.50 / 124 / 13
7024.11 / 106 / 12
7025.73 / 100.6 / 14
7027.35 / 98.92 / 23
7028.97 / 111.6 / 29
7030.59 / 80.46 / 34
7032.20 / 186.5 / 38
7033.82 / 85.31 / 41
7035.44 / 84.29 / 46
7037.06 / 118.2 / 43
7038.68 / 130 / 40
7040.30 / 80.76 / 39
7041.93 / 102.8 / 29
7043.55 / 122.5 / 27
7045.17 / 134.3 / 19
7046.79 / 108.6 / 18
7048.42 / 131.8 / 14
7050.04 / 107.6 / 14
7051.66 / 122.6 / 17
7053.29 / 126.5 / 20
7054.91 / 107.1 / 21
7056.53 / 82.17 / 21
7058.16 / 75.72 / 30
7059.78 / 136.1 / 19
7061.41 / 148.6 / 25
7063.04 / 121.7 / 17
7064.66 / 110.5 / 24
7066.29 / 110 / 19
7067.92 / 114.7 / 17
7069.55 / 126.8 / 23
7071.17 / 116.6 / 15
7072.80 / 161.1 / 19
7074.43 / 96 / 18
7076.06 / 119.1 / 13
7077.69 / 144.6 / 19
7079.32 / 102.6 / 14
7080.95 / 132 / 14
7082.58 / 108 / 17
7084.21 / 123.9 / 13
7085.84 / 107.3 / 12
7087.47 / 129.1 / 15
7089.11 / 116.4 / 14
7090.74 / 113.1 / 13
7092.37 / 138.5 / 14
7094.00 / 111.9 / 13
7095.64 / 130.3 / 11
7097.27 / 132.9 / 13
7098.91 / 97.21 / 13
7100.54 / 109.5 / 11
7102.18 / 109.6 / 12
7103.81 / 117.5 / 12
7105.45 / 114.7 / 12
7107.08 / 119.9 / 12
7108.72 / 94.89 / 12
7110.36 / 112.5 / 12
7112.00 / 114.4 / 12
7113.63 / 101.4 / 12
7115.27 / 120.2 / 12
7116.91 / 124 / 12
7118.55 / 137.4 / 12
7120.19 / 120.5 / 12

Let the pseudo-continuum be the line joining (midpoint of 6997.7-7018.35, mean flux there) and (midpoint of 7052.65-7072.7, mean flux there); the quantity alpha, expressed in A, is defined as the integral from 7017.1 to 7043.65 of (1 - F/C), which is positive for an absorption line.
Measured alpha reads 1.8 A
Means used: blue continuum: 124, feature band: 113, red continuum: 116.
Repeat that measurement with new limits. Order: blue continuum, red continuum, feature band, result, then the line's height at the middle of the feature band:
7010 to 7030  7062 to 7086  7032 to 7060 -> 2.02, 120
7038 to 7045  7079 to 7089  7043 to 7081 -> -1.55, 114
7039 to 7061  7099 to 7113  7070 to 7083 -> -1.37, 111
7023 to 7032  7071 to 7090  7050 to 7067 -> 0.21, 115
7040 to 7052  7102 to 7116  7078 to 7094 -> -0.93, 113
